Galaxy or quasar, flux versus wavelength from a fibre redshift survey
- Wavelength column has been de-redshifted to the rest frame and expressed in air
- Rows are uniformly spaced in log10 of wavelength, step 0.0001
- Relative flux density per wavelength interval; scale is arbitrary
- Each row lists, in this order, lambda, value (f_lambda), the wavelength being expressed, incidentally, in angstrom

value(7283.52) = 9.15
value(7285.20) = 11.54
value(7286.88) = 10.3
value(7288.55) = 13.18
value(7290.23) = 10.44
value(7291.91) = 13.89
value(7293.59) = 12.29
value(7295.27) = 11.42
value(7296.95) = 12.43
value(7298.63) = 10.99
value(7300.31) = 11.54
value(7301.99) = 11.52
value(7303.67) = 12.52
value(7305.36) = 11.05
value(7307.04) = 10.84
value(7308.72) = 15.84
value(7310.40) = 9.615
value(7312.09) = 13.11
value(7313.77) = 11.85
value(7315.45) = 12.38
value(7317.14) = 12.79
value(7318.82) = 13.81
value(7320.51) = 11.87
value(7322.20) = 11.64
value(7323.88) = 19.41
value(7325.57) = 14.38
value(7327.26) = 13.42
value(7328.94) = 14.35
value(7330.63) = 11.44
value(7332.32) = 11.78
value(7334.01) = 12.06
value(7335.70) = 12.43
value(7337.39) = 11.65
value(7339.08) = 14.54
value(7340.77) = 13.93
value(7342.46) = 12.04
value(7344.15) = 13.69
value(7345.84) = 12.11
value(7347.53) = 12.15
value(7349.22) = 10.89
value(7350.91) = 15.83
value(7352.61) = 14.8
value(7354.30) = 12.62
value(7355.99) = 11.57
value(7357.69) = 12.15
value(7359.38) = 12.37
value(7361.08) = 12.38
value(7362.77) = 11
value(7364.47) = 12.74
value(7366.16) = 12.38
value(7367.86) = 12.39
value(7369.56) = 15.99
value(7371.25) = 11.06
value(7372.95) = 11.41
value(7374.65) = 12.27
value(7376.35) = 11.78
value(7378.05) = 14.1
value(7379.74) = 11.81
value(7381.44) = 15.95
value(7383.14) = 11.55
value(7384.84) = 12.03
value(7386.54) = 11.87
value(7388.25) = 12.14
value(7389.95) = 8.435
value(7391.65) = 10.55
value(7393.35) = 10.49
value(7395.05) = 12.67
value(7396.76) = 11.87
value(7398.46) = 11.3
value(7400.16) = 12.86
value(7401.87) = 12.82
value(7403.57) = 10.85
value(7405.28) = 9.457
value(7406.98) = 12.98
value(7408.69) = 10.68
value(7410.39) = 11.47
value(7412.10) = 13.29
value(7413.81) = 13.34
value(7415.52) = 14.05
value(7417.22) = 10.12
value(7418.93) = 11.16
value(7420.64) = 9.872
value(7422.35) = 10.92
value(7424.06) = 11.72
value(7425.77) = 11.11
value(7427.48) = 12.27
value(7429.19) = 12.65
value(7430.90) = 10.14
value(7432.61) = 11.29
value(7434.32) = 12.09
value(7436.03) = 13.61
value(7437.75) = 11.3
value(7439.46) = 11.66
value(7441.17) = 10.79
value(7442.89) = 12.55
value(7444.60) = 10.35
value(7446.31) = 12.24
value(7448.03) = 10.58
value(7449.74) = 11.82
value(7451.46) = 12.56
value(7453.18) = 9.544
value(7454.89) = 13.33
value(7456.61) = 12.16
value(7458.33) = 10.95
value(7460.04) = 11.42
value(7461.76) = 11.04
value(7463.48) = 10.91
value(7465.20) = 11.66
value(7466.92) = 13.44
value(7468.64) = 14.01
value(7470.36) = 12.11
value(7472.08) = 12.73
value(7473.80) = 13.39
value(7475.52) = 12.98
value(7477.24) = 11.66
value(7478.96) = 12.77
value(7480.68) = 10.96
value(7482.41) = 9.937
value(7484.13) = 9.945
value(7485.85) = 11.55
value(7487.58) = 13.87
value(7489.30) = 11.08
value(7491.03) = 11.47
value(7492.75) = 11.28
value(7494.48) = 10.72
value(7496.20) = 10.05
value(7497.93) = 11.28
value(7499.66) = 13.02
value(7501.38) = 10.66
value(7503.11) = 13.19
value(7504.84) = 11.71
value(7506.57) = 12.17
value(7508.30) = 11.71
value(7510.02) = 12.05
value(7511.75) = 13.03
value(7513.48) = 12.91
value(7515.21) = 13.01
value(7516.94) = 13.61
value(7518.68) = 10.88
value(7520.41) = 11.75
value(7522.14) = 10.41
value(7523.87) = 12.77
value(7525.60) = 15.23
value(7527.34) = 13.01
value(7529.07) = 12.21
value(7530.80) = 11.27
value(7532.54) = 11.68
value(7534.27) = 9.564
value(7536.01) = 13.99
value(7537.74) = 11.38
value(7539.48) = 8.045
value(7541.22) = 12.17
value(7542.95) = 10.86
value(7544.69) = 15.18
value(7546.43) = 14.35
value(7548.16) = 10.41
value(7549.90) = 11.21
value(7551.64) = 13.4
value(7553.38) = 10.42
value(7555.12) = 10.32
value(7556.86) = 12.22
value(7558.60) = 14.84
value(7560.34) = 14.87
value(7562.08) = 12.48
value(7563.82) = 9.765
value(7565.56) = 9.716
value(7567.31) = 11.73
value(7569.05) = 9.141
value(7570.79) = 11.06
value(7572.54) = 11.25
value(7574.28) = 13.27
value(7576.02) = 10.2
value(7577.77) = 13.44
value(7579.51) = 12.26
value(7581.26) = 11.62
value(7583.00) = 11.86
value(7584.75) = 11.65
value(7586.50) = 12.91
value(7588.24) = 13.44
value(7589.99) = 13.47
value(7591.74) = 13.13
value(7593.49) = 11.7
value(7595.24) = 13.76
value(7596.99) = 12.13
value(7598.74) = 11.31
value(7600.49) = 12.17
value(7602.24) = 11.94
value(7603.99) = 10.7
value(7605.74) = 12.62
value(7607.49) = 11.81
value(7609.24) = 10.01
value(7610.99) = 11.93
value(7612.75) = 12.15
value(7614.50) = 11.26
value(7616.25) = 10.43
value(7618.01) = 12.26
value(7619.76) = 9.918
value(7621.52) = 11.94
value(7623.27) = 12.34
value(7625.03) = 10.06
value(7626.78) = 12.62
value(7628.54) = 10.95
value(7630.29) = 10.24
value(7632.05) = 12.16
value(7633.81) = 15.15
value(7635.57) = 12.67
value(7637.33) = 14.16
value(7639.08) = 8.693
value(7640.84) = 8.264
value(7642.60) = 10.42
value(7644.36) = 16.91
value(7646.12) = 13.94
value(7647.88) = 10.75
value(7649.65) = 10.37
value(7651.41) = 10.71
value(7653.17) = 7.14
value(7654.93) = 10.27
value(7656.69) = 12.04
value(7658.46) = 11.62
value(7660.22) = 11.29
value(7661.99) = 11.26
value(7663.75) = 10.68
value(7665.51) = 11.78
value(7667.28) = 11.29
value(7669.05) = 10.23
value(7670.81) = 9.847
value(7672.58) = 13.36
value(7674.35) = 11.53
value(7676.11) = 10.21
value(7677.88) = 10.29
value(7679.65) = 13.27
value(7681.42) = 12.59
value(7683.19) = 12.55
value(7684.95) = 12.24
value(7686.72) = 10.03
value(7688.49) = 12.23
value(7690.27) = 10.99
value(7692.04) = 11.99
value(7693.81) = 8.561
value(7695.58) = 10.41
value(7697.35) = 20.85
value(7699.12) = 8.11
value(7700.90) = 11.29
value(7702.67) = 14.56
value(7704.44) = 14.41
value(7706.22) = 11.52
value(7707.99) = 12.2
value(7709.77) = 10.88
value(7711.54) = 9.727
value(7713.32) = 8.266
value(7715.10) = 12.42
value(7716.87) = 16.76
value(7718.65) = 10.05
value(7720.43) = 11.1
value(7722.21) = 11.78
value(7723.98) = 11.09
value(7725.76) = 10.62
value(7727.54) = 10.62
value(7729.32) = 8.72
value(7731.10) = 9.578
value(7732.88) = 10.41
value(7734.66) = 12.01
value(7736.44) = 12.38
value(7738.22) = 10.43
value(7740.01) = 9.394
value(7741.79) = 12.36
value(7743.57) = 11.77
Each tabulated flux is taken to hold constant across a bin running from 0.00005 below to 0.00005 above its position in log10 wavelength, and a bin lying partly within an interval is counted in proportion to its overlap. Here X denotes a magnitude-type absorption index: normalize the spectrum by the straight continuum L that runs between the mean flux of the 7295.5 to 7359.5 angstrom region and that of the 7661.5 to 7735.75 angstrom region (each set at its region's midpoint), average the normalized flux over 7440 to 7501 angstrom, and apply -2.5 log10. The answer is 0.05 mag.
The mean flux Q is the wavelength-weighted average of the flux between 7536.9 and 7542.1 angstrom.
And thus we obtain 10.5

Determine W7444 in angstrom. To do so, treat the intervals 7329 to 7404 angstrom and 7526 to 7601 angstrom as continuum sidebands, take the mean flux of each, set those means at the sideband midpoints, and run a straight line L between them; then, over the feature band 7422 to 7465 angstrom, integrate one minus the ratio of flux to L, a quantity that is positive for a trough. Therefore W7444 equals 2.3 angstrom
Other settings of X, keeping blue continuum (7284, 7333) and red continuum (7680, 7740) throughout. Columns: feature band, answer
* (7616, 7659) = 0.024 mag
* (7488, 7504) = 0.050 mag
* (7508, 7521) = -0.038 mag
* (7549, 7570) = 0.019 mag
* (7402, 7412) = 0.078 mag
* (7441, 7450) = 0.067 mag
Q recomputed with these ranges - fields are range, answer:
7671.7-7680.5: 11.7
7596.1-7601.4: 11.9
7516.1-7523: 11.6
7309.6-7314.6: 11.5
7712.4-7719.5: 11.9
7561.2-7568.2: 10.9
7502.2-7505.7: 12.4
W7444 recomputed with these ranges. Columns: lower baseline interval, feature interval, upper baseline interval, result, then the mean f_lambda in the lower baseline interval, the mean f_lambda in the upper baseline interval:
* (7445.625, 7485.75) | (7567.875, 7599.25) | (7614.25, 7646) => -0.9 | 11.8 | 11.8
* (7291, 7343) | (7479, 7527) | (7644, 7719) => 1.0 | 12.7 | 11.6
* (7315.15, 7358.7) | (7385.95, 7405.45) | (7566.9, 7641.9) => 2.2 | 13.1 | 11.8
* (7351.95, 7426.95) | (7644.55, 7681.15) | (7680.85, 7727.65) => 1.8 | 12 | 11.8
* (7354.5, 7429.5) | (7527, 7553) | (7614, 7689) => -0.5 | 12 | 11.4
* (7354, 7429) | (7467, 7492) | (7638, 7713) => -0.6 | 12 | 11.4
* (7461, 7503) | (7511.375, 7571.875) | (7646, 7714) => -1.4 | 11.8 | 11.4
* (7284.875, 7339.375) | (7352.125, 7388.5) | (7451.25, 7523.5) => -0.8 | 12.5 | 11.9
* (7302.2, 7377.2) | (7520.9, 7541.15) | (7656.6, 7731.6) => 0.5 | 12.7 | 11.5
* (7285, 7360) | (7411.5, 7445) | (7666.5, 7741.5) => 1.5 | 12.6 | 11.5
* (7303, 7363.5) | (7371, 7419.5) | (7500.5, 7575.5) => 2.5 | 12.8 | 12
